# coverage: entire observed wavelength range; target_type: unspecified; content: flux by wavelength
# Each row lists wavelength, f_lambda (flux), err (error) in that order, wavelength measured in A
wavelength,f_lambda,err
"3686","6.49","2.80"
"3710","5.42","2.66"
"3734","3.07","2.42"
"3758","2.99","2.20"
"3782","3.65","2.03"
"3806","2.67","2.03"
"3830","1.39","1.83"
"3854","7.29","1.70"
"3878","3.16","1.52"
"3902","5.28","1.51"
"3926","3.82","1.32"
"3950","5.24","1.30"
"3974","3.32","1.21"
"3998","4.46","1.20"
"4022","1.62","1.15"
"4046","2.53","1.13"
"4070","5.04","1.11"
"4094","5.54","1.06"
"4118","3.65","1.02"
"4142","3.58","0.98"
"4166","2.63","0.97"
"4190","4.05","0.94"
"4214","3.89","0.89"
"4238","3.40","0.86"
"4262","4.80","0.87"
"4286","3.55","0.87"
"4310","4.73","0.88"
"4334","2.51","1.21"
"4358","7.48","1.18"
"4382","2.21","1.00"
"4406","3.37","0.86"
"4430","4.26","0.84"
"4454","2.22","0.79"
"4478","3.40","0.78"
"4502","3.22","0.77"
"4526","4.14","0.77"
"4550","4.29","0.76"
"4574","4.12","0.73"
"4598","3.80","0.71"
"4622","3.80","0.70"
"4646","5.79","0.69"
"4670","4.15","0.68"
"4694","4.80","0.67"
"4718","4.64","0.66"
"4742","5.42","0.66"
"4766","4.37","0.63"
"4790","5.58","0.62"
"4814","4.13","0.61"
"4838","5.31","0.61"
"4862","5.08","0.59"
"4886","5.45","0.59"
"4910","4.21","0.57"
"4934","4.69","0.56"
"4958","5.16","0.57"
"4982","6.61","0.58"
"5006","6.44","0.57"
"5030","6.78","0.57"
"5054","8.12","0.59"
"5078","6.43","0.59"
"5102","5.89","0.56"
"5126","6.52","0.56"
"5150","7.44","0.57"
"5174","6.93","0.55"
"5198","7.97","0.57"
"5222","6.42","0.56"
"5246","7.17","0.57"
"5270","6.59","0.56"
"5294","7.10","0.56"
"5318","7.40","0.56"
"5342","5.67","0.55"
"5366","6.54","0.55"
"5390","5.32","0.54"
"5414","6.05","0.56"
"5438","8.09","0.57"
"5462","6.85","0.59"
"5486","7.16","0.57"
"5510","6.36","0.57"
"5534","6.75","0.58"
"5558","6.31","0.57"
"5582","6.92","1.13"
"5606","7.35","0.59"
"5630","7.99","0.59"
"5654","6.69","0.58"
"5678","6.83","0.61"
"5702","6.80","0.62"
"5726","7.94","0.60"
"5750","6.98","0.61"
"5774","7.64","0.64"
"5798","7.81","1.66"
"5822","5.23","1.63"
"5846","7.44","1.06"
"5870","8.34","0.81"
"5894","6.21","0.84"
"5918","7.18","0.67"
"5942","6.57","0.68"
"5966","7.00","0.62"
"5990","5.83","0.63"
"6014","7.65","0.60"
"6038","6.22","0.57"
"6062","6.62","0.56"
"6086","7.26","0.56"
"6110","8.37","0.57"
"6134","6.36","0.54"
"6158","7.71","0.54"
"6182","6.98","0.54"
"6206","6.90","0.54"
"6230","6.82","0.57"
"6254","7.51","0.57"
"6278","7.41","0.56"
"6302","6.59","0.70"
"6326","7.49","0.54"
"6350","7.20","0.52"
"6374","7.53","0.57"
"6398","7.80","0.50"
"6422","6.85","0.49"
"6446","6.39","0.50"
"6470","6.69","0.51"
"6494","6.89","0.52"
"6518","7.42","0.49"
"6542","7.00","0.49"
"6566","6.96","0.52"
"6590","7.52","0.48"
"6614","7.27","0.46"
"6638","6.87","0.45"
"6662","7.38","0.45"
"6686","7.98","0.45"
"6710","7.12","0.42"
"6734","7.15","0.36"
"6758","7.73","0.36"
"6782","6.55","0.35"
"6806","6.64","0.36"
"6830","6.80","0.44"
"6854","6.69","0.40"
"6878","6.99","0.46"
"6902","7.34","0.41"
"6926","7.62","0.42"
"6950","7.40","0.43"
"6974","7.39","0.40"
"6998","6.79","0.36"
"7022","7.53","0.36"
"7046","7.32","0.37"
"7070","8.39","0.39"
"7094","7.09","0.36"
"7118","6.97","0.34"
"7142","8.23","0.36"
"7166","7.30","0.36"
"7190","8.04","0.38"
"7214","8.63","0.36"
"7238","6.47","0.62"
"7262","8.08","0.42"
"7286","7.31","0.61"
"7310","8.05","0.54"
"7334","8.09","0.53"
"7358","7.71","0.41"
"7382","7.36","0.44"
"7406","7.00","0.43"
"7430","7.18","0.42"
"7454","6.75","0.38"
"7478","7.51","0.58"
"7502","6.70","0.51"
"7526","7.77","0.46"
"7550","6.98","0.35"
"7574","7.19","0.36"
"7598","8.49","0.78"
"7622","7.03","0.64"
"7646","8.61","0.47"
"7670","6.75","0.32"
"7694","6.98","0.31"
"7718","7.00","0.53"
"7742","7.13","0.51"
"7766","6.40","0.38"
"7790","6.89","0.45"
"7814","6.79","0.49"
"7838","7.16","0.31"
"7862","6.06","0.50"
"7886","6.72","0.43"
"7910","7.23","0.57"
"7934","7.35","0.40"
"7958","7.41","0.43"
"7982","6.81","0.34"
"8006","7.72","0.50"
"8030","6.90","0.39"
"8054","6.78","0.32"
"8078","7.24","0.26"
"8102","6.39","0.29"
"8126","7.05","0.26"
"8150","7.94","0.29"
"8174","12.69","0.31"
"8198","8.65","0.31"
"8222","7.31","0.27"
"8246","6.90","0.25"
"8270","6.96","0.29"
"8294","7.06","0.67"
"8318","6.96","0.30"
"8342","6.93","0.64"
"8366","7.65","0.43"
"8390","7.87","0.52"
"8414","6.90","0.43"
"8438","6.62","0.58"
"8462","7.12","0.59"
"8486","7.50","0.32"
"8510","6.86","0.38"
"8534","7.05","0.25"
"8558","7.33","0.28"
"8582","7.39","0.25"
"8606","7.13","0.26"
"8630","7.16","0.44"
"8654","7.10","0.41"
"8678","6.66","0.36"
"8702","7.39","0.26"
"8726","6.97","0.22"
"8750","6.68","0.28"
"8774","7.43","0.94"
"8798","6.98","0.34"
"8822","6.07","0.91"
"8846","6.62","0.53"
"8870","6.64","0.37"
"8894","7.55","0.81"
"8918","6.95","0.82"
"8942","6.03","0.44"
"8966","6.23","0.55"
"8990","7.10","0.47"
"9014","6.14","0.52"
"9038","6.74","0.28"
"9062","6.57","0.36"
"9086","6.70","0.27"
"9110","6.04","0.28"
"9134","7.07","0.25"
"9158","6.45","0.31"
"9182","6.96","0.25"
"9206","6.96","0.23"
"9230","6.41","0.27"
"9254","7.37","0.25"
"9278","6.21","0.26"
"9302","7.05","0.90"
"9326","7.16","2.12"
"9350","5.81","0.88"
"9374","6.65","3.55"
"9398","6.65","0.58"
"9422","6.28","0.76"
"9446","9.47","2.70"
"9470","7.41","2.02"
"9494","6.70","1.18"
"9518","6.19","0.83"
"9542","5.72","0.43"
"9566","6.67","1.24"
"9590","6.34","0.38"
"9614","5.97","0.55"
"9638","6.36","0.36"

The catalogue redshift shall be 0.245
